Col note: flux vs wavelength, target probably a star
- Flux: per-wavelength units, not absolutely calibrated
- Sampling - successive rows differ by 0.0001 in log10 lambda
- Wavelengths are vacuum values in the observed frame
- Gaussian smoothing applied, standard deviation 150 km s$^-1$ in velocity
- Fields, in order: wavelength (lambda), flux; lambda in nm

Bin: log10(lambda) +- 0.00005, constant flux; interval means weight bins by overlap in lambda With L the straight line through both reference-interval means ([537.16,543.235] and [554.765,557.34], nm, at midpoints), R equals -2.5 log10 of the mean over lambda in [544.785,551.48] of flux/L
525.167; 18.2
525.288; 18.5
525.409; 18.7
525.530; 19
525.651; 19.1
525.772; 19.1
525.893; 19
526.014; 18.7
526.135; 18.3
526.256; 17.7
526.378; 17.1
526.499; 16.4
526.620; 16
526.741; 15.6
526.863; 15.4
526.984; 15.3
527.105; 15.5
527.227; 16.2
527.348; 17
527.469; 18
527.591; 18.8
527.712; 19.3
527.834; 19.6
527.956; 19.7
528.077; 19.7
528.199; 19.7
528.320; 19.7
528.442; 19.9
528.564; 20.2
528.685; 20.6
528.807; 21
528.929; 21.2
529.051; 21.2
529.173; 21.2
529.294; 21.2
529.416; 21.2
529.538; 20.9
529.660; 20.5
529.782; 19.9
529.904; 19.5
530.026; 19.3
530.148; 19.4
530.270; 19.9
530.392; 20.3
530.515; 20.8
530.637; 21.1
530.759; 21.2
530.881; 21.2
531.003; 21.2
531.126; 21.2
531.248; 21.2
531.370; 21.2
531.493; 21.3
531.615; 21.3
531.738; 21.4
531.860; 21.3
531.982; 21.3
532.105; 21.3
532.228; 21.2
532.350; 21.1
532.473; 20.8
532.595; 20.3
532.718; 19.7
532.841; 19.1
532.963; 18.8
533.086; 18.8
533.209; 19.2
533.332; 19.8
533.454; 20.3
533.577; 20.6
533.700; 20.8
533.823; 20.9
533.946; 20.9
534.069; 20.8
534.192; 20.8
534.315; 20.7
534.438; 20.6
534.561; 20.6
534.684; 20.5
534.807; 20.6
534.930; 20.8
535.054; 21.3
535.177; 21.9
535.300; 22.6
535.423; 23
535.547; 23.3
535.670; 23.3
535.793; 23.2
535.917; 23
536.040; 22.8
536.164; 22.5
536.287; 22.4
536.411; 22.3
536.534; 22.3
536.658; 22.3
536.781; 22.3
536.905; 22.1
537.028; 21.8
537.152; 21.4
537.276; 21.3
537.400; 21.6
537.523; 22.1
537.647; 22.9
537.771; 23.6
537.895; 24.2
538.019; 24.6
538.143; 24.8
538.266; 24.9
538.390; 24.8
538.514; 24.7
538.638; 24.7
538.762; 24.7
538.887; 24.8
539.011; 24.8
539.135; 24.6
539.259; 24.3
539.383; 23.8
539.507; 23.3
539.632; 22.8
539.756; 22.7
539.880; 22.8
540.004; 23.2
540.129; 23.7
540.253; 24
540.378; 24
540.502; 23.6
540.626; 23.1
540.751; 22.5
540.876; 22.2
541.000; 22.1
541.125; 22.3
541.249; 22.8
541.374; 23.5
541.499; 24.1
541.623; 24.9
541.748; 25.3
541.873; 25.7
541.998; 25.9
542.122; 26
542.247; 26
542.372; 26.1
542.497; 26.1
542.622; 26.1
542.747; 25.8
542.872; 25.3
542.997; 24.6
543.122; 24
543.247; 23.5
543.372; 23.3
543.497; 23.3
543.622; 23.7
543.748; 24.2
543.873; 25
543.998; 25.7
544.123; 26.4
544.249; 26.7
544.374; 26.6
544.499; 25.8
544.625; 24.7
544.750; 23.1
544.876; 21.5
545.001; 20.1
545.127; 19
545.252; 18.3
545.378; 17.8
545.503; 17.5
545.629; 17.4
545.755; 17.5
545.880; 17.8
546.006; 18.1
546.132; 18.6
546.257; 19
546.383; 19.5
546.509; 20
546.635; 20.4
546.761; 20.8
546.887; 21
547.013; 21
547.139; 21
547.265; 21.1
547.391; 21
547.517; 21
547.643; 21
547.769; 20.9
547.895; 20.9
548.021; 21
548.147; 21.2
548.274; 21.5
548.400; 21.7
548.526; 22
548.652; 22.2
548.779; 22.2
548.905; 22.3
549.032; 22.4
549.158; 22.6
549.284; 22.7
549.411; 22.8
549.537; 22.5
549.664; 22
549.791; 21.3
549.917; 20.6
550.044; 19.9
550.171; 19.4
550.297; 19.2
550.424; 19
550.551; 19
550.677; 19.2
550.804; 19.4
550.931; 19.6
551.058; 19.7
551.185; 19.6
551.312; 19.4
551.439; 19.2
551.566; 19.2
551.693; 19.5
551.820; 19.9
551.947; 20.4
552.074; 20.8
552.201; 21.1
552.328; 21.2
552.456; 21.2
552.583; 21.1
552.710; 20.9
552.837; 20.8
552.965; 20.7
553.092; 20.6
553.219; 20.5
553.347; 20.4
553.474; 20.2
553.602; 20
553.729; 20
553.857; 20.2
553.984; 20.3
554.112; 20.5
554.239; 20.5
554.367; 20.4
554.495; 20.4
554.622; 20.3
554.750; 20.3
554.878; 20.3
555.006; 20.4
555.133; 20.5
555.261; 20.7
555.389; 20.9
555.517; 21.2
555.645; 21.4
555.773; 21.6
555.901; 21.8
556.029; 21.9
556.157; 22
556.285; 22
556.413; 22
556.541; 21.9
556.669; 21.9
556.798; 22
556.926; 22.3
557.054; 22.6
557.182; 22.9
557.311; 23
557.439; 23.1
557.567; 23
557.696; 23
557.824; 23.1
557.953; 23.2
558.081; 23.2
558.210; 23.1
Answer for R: 0.13 mag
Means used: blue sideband 24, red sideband 21.6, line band 20.3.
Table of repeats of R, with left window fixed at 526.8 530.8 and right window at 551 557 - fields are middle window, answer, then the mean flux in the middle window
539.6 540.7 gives -0.164 mag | 23.3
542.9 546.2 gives -0.094 mag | 22.1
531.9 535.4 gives -0.046 mag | 20.6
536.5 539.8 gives -0.173 mag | 23.4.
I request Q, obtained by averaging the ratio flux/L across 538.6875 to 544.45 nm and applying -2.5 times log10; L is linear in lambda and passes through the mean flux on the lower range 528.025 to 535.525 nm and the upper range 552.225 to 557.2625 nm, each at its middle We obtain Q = -0.17 mag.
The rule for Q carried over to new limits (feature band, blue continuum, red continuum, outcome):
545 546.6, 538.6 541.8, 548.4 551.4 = 0.19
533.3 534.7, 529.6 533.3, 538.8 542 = 0.04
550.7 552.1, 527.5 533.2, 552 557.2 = 0.07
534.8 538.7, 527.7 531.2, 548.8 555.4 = -0.12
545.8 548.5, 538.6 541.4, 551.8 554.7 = 0.08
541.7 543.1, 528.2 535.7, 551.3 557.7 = -0.22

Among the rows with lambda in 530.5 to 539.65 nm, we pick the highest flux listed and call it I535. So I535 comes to 24.9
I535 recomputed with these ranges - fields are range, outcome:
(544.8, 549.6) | 22.8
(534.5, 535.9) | 23.3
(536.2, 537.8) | 23.6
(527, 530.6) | 21.2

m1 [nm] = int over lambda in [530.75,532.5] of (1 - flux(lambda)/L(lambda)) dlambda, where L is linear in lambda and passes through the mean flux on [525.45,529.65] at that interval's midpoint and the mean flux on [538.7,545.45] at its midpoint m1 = -0.09 nm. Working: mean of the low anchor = 18.8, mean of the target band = 21.2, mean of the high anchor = 23.9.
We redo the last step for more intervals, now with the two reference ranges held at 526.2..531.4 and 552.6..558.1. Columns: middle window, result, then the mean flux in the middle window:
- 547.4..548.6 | -0.025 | 21.3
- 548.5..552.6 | 0.064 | 20.7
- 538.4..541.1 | -0.462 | 23.6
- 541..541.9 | -0.158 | 23.9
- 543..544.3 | -0.259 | 24.6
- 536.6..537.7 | -0.109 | 22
